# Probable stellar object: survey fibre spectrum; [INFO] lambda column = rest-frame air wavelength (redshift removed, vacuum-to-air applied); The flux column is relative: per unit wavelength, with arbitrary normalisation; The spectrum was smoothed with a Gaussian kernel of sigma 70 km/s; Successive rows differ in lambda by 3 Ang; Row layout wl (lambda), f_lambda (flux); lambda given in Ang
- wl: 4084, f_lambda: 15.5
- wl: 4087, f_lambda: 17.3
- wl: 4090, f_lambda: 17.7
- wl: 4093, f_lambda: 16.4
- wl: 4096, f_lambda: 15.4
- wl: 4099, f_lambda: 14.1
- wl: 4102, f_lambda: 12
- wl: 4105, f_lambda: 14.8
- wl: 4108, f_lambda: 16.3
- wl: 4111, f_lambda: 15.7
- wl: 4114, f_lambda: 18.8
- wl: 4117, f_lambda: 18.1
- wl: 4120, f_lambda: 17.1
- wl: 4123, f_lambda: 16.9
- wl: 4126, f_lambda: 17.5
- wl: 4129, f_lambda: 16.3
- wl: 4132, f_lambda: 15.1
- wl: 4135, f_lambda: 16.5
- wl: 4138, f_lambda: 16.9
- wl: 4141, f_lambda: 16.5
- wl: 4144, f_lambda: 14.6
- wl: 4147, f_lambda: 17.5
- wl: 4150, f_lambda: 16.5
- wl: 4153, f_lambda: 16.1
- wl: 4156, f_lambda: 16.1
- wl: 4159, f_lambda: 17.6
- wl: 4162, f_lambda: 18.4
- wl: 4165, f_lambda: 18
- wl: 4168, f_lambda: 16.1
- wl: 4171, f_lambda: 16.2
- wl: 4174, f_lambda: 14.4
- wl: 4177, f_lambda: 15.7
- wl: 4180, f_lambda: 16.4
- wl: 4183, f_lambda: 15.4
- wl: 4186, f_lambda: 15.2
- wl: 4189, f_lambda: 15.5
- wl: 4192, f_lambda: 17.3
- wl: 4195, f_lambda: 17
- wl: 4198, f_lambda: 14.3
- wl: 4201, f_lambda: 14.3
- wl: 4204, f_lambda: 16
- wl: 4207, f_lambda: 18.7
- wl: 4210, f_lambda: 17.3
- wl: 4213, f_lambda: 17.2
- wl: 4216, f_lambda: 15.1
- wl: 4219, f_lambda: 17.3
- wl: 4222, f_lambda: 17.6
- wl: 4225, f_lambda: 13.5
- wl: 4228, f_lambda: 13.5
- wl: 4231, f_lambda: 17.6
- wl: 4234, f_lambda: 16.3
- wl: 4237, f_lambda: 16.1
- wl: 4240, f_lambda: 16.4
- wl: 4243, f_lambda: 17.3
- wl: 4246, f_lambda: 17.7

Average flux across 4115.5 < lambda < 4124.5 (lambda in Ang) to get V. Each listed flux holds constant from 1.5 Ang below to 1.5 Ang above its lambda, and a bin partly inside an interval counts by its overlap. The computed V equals 17.4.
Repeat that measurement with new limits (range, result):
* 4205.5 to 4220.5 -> 17.1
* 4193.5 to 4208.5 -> 16.1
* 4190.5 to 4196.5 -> 17.2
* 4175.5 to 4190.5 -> 15.6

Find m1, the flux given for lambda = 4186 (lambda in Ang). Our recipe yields 15.2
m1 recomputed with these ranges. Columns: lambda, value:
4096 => 15.4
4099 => 14.1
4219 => 17.3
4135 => 16.5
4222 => 17.6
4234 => 16.3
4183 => 15.4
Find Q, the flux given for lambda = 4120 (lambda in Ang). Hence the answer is 17.1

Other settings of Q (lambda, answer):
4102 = 12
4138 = 16.9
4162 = 18.4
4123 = 16.9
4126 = 17.5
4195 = 17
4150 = 16.5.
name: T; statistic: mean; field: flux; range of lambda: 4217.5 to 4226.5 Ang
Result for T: 16.1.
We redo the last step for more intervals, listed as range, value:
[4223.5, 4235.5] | 15.2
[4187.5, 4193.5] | 16.4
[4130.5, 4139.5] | 16.2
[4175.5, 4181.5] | 16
